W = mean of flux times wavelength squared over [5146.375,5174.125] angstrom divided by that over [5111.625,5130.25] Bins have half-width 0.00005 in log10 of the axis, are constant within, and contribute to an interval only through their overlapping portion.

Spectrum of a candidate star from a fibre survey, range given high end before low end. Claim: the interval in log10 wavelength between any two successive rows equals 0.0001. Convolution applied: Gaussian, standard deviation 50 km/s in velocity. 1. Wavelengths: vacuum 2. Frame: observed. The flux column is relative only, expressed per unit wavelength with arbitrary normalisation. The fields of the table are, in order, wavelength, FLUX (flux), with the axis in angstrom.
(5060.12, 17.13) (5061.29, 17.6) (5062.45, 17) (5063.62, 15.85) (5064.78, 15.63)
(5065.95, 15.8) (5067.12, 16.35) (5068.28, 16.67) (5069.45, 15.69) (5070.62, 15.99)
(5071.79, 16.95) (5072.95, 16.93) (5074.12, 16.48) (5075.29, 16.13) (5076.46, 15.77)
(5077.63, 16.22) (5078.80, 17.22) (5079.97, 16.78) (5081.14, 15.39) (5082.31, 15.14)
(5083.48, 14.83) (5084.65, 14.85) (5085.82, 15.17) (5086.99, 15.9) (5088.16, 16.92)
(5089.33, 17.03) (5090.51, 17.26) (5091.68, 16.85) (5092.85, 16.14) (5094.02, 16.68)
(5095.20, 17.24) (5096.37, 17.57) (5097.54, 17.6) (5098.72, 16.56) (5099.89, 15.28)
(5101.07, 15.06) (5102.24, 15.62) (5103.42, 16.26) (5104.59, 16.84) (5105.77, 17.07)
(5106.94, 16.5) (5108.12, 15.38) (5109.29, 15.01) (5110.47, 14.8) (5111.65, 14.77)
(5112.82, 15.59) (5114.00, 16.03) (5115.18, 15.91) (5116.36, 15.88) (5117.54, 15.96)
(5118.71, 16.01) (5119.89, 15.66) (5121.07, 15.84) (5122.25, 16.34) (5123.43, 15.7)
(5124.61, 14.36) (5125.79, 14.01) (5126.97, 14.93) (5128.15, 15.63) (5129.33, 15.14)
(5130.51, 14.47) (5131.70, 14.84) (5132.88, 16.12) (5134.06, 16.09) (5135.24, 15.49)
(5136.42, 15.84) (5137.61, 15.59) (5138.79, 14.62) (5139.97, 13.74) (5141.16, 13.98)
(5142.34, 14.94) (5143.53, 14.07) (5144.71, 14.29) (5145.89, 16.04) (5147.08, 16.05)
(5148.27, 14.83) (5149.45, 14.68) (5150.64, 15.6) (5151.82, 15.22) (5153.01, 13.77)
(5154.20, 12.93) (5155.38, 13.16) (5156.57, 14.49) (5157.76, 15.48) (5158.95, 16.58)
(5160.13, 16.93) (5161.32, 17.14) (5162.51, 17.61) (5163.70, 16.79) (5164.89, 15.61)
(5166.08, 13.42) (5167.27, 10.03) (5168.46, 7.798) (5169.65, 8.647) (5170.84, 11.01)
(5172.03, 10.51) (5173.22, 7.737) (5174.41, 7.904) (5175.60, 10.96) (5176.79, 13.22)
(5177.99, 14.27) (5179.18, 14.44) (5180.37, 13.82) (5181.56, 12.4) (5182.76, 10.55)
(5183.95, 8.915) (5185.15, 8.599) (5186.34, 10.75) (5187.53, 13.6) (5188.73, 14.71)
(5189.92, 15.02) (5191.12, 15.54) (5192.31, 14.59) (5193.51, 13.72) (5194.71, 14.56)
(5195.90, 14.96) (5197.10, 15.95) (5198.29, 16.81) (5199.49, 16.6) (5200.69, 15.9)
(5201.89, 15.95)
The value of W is 0.90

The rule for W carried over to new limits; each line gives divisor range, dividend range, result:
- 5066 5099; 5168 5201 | 0.80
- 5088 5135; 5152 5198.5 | 0.85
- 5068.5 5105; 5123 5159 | 0.94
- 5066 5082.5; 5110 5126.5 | 0.97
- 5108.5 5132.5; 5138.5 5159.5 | 0.97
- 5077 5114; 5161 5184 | 0.78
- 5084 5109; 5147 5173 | 0.87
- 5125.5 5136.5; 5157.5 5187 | 0.83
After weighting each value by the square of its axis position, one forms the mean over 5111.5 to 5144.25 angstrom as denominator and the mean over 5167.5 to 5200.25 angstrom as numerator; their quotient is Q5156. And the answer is 0.84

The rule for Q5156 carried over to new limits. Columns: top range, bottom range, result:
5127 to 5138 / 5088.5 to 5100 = 0.93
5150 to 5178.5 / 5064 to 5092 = 0.84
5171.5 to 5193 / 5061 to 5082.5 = 0.78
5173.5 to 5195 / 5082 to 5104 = 0.80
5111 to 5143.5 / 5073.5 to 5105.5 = 0.95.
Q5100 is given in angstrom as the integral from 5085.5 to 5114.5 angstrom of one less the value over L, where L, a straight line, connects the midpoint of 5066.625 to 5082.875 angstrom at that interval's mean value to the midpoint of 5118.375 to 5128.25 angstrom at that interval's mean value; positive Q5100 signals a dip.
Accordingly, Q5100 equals -0.8 angstrom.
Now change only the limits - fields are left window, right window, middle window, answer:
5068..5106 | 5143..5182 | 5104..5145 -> -1.2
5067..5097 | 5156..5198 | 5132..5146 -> -0.6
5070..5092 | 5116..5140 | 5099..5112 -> 0.0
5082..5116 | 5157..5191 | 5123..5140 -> -0.6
